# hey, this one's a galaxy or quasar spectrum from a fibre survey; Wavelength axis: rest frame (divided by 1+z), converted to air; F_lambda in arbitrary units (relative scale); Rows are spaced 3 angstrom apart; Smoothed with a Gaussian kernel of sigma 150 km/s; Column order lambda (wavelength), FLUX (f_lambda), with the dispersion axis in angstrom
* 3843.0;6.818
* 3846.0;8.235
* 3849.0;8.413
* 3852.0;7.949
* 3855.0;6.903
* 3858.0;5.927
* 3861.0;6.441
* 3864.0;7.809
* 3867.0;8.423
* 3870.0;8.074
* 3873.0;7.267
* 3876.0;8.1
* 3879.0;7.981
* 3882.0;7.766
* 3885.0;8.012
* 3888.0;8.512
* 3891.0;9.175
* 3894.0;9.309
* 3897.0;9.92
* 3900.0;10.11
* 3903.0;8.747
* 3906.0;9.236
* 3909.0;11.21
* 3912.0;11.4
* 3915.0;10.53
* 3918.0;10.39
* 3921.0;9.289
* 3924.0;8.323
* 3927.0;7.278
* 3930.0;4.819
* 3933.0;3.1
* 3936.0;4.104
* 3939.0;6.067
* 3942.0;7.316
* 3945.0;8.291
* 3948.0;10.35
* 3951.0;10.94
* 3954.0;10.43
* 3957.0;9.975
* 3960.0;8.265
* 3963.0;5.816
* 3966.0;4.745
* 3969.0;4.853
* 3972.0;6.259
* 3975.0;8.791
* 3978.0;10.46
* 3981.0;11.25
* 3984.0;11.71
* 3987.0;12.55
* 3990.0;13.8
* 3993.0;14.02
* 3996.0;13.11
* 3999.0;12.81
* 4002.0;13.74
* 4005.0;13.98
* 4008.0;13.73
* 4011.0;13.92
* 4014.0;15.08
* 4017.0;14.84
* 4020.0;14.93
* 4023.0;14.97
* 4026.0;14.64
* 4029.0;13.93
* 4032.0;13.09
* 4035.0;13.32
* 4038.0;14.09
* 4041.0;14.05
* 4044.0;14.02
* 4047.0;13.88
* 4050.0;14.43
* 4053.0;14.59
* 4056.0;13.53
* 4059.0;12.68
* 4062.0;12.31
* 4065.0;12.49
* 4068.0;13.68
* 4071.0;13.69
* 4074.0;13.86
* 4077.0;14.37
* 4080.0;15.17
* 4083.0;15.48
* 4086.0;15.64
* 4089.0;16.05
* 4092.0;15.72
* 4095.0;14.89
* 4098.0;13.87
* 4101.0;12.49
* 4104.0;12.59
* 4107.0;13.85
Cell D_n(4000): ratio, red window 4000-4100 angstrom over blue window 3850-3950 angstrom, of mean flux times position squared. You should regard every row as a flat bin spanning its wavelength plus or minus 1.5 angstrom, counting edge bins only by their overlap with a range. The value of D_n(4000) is 1.9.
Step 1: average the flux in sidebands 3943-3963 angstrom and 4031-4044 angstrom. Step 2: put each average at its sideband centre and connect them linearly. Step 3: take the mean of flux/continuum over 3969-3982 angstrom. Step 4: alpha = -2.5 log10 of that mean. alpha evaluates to 0.22 mag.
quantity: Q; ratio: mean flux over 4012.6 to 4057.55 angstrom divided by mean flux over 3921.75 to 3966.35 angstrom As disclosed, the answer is 1.9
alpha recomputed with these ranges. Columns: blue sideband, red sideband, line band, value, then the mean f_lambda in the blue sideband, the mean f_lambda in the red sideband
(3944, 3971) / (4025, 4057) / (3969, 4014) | -0.13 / 8.15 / 14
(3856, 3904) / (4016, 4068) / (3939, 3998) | 0.19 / 8.2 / 13.9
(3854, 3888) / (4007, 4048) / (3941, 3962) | 0.18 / 7.57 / 14.2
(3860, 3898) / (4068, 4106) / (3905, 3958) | 0.15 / 8.22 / 14.4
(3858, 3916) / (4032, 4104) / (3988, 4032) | -0.14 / 8.75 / 14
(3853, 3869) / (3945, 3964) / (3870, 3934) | -0.07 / 7.16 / 9.31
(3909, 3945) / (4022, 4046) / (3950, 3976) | 0.25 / 7.7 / 14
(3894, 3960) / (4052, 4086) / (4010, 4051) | -0.15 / 8.66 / 13.9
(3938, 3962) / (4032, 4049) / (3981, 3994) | -0.16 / 8.95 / 13.8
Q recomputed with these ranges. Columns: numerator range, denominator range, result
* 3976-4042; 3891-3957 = 1.56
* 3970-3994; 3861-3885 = 1.39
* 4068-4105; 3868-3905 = 1.69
